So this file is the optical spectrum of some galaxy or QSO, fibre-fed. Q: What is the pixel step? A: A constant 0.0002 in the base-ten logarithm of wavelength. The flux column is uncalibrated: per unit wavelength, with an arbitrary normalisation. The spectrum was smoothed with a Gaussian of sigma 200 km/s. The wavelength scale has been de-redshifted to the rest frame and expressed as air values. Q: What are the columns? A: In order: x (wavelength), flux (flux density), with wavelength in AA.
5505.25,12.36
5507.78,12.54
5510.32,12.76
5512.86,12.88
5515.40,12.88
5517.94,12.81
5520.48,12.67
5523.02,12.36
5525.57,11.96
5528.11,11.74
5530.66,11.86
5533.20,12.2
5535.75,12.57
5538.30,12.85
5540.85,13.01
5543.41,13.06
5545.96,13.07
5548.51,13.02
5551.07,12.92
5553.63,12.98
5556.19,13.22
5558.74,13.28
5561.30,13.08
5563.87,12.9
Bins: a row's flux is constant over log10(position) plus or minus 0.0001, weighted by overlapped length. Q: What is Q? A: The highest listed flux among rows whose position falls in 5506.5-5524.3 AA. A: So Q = 12.88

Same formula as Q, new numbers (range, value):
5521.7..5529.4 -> 12.36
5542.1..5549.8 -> 13.07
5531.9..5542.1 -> 13.01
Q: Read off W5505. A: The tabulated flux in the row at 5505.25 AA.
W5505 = 12.36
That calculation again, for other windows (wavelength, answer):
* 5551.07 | 12.92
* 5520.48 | 12.67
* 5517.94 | 12.81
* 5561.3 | 13.08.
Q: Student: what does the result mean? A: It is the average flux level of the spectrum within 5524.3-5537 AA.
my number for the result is 12.1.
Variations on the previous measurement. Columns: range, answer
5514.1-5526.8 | 12.5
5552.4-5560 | 13.2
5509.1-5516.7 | 12.8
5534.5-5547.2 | 12.9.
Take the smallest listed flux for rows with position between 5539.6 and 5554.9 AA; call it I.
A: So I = 12.92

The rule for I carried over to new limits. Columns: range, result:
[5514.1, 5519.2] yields 12.81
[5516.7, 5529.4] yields 11.74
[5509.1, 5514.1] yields 12.76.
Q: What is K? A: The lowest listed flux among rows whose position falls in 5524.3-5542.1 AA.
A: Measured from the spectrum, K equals 11.74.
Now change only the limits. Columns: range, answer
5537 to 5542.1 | 12.85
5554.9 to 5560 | 13.22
